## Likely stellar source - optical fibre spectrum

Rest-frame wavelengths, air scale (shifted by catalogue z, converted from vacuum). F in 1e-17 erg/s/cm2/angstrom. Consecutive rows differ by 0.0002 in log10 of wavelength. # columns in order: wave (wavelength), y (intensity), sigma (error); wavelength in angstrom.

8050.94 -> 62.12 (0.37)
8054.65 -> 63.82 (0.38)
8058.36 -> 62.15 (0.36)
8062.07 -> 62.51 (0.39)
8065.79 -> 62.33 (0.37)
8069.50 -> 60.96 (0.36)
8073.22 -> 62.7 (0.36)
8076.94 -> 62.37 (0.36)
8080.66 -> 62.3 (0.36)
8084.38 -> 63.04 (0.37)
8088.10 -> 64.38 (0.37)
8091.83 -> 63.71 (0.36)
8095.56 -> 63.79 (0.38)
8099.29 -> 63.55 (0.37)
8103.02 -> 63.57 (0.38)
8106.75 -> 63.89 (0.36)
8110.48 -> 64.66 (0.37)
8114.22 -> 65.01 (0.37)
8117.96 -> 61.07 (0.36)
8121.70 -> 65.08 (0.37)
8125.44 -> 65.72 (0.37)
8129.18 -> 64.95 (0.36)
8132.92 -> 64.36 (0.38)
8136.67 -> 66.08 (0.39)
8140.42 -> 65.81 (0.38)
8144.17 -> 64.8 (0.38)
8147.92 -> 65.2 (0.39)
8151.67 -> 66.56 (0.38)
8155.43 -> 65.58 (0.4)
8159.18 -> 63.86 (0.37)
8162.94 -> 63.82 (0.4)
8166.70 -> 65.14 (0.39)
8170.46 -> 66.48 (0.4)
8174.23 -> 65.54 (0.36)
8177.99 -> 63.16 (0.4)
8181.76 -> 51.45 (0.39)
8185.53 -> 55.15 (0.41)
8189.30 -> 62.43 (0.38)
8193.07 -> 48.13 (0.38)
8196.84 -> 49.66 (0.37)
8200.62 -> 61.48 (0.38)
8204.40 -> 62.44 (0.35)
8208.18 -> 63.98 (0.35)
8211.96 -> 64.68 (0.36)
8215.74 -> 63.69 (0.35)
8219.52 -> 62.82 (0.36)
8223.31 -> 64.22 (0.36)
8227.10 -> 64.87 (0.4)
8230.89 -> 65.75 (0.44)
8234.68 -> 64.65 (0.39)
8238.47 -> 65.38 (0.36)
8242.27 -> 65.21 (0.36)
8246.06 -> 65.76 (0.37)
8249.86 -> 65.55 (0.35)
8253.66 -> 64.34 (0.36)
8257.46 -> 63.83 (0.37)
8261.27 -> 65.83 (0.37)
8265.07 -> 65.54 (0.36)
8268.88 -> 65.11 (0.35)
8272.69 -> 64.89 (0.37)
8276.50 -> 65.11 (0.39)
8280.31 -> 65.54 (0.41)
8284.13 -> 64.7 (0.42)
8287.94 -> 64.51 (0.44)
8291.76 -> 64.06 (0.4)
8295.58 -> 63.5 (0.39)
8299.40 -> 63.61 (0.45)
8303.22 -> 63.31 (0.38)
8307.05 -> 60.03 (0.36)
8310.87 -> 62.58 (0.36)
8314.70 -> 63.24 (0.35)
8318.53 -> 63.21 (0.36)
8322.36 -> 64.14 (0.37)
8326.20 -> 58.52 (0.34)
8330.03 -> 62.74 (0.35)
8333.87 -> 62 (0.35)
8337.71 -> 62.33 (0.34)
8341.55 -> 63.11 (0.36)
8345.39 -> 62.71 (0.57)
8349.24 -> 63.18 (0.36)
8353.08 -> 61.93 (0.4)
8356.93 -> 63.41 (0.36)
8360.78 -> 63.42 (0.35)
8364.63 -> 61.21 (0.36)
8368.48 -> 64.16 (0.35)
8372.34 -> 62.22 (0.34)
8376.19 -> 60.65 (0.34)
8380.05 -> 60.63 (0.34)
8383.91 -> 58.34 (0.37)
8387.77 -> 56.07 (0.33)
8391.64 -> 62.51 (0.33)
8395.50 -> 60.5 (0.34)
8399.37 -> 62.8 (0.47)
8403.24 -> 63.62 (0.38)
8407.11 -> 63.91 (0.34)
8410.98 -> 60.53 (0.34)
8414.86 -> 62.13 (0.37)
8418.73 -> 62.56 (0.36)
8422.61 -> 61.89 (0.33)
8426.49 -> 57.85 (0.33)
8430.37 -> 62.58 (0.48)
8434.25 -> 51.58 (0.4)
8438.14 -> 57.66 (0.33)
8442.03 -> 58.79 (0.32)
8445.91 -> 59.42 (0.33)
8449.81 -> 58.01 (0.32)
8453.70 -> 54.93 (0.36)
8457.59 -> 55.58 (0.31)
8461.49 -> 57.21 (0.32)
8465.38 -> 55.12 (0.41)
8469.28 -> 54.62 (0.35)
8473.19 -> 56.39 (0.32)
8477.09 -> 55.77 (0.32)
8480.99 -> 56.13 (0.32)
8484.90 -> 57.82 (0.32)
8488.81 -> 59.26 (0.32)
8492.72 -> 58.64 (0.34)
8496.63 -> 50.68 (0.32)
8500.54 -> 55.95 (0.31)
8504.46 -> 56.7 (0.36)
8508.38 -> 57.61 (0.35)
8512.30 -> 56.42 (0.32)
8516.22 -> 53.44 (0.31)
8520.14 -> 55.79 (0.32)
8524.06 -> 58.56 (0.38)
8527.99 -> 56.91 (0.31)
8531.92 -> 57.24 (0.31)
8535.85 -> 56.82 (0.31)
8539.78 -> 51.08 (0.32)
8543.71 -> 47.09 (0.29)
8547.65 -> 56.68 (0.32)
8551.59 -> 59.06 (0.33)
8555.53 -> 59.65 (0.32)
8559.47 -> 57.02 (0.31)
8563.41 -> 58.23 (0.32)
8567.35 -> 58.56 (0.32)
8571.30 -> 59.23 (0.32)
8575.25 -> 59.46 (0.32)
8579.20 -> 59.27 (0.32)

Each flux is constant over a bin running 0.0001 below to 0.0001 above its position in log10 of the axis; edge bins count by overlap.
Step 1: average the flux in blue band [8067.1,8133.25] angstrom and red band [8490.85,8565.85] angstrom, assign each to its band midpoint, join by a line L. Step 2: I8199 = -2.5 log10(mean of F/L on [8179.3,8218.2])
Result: 0.06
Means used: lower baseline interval 63.6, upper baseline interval 56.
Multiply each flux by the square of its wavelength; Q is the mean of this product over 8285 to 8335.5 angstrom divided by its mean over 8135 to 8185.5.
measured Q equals 1.02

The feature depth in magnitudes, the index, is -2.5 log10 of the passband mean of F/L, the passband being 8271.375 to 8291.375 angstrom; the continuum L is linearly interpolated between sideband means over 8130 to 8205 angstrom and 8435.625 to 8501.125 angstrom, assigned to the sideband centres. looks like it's -0.09 mag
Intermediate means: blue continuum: 61.9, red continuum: 56.6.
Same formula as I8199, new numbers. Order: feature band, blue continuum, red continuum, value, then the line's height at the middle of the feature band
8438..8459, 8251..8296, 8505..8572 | 0.034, 59.2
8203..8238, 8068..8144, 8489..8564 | -0.043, 61.7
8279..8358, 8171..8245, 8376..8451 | -0.039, 60.7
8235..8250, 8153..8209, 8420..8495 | -0.097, 59.8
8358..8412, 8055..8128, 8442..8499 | -0.063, 58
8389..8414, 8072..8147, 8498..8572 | -0.060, 58.8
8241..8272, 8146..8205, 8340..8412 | -0.066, 61.3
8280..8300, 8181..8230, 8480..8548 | -0.097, 58.8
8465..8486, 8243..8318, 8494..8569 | 0.036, 57.8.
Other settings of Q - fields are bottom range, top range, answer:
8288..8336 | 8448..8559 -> 0.94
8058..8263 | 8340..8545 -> 0.99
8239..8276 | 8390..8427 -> 0.99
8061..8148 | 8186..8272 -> 1.02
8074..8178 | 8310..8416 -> 1.02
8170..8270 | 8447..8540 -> 0.96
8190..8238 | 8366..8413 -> 1.04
